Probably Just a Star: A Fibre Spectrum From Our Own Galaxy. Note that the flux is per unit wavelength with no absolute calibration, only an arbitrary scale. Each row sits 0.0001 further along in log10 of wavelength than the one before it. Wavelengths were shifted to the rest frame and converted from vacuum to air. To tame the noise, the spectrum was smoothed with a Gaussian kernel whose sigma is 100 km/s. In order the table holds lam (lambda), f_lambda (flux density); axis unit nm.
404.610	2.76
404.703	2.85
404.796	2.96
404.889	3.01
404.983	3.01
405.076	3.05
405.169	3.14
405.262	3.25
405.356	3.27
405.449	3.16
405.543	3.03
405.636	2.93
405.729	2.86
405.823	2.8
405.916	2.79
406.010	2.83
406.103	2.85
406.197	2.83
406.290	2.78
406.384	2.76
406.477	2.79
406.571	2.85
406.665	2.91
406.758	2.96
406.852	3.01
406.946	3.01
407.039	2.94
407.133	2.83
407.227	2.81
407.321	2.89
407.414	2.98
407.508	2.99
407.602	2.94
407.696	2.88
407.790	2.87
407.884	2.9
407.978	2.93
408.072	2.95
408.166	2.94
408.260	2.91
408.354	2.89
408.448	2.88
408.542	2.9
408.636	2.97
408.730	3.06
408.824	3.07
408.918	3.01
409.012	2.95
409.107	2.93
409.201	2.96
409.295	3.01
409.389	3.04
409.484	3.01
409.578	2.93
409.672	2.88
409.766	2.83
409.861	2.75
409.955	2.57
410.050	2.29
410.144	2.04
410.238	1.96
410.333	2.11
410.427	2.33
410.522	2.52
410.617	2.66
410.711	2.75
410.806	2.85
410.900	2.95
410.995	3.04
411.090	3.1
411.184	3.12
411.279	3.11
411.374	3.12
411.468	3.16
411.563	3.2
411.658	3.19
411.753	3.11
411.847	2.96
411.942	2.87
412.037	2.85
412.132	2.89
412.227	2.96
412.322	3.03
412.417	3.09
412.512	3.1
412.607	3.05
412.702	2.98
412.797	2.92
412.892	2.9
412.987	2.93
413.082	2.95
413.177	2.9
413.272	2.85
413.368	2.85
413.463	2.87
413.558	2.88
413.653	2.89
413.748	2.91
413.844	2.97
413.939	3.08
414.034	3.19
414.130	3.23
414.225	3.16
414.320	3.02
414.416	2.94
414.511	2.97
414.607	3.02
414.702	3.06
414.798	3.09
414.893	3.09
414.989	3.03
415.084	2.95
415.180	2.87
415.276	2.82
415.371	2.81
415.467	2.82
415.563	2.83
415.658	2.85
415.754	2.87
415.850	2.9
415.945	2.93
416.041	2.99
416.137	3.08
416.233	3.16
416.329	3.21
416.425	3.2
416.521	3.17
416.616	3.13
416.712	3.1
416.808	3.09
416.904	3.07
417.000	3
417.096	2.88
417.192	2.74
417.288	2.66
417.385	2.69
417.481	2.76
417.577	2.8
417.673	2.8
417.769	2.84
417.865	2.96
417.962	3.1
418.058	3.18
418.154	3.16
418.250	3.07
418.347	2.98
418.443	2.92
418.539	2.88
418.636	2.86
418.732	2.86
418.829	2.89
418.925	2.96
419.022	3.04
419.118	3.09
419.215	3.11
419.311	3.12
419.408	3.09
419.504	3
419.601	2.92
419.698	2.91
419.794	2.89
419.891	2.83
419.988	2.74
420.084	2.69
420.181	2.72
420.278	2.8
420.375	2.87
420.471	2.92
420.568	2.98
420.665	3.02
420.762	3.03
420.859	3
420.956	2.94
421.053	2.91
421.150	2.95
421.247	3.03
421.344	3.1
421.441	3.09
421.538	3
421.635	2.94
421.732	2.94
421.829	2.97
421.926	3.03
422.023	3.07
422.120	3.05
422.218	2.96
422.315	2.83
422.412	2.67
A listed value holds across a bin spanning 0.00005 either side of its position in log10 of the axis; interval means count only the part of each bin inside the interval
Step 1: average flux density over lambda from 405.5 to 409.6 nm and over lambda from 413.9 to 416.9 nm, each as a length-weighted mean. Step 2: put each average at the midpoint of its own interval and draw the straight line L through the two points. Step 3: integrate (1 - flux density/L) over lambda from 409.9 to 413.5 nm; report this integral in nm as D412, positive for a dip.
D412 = 0.15 nm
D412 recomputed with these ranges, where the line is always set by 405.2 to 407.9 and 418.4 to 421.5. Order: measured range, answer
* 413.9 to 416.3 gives -0.05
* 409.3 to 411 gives 0.17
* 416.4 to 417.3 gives -0.02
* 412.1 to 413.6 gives -0.01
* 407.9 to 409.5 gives -0.02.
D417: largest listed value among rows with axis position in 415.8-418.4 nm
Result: 3.21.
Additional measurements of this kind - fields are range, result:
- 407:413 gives 3.2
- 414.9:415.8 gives 3.03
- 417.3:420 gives 3.18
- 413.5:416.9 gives 3.23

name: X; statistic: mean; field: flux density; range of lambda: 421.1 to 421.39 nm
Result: 3.02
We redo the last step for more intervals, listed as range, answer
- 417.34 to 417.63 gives 2.76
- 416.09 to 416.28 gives 3.12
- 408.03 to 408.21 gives 2.94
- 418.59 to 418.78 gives 2.87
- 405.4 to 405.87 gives 2.96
